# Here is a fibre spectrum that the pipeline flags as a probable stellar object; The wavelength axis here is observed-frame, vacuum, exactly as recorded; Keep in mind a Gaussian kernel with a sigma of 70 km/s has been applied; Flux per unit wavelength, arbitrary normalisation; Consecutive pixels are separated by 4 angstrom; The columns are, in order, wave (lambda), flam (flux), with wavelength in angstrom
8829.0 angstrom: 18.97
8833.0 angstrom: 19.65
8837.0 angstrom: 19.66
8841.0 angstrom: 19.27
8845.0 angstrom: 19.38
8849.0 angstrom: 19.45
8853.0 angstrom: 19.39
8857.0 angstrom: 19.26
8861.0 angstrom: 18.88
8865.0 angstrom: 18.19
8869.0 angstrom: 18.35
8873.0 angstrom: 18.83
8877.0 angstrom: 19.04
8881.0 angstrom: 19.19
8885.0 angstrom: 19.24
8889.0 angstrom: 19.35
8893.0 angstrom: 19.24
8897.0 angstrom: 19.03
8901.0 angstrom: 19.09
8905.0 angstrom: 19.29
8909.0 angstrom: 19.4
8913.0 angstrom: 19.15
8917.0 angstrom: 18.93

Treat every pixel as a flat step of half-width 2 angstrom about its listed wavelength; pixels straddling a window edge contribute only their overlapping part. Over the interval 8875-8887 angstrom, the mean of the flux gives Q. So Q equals 19.2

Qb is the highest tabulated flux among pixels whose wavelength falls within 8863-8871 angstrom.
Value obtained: 18.35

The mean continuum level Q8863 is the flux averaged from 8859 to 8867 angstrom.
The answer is 18.5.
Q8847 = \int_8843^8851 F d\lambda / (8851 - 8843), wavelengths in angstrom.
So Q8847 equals 19.4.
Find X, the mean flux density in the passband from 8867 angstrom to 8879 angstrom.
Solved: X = 18.7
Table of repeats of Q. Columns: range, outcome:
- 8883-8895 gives 19.3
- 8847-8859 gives 19.4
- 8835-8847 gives 19.4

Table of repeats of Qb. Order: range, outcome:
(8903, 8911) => 19.4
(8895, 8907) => 19.29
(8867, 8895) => 19.35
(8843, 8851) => 19.45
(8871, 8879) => 19.04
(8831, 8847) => 19.66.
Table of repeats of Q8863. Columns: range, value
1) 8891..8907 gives 19.2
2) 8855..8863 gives 19.1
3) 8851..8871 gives 18.8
